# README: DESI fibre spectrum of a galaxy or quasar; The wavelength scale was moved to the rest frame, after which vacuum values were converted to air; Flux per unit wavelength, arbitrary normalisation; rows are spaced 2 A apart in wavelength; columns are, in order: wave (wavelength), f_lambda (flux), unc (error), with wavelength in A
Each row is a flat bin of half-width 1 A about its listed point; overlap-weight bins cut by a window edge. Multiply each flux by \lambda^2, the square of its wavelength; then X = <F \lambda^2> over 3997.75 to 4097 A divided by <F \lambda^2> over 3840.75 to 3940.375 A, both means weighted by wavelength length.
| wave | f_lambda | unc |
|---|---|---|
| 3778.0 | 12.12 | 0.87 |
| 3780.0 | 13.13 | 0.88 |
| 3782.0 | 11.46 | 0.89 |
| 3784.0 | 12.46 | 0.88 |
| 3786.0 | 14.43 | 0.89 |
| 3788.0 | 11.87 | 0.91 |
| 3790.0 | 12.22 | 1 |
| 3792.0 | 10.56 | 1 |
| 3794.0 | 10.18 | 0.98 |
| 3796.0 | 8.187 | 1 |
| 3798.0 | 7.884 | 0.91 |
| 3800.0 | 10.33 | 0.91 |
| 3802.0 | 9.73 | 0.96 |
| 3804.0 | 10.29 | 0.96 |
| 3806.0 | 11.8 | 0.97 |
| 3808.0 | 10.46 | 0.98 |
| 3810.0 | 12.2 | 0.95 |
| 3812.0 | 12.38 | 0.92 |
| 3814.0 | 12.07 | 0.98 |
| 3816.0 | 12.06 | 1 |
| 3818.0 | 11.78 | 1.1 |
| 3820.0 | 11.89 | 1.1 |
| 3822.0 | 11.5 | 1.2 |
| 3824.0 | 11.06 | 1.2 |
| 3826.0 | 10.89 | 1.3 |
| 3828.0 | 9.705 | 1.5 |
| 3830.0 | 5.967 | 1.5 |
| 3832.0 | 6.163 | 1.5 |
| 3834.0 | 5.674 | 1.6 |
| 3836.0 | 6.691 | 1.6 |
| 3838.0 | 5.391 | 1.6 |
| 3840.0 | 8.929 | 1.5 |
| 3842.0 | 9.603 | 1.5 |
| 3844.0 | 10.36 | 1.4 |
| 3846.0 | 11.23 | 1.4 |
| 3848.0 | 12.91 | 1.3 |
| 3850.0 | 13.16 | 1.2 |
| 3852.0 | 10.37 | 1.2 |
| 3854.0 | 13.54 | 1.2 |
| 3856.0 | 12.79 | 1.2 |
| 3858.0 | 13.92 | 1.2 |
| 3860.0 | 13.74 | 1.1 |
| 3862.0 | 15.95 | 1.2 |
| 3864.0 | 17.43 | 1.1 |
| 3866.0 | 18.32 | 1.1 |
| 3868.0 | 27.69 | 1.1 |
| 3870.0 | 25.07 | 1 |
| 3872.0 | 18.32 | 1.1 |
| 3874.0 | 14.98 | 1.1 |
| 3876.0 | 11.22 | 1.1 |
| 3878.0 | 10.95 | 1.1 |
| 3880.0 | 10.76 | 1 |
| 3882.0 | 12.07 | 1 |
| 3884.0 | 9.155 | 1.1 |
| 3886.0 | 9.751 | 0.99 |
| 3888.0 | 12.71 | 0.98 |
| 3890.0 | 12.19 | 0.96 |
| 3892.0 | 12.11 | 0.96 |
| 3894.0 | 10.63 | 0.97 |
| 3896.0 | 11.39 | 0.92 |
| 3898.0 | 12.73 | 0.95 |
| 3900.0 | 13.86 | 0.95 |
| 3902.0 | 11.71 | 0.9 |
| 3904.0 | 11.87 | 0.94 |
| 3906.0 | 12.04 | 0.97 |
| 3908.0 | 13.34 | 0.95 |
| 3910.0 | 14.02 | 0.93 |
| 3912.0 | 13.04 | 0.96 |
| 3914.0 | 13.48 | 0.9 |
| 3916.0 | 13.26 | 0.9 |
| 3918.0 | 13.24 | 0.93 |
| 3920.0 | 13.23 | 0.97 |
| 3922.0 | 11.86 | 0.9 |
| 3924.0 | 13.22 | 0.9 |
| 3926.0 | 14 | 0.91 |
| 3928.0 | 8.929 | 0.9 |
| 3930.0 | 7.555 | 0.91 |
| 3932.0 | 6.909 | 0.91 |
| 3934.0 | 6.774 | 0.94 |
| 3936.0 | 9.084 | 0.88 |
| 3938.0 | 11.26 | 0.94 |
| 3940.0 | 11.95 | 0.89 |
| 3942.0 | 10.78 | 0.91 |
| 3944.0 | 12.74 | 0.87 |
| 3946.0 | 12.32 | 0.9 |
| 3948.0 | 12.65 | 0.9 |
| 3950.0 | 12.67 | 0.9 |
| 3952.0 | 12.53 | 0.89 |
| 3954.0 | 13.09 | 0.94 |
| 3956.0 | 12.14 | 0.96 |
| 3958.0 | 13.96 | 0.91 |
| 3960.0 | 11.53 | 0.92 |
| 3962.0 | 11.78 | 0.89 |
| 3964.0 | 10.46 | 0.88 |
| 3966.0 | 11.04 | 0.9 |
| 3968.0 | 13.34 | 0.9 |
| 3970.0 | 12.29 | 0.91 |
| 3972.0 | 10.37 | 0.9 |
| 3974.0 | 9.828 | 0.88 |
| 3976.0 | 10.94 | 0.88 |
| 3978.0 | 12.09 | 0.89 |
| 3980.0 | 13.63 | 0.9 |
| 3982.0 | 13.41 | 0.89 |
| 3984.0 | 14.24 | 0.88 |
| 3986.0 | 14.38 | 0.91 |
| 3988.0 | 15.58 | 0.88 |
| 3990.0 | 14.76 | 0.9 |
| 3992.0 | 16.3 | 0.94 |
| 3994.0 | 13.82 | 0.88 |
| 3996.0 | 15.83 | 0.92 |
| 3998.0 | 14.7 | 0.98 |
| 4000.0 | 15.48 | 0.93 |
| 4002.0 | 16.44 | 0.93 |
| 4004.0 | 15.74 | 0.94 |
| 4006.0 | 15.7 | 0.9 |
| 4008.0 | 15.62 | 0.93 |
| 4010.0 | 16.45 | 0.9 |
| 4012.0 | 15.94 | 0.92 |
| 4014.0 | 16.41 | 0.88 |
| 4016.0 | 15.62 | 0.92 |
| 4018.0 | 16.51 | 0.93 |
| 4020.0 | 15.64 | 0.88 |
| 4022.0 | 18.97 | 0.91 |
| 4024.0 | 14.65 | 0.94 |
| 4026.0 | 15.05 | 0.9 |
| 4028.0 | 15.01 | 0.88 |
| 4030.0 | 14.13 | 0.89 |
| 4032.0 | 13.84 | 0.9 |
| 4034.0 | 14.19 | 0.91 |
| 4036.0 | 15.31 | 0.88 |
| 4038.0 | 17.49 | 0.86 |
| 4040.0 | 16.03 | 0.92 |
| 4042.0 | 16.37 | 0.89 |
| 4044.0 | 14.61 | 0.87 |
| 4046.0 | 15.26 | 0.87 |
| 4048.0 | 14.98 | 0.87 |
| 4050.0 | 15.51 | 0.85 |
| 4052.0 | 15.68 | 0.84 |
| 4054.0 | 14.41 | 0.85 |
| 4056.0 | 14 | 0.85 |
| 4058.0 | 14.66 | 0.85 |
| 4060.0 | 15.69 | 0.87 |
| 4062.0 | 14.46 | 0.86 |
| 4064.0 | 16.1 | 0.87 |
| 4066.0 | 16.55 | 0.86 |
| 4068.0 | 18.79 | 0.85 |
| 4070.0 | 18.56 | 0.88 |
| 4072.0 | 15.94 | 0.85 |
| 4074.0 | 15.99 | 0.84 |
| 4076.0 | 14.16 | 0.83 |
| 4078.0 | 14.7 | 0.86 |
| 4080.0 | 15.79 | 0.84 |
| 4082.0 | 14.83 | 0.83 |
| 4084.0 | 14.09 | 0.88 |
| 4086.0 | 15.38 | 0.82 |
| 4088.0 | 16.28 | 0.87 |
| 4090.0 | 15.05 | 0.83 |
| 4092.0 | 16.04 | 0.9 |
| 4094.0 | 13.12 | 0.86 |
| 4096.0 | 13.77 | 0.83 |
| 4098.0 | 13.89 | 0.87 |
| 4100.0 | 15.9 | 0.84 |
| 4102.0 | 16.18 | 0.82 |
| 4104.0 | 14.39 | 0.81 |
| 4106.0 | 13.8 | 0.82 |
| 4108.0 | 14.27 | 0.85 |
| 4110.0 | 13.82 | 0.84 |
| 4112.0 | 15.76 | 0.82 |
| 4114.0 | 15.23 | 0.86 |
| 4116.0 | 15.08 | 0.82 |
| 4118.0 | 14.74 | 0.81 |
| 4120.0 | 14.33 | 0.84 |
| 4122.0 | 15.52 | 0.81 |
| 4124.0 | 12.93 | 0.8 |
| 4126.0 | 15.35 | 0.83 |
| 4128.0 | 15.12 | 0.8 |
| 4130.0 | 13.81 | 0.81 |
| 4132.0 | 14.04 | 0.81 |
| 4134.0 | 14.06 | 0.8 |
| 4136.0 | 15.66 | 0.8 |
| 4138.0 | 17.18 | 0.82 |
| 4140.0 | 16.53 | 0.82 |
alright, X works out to 1.31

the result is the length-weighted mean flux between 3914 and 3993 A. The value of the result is 12.1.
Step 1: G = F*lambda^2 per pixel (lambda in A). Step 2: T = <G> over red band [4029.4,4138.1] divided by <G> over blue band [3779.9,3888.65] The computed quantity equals 1.44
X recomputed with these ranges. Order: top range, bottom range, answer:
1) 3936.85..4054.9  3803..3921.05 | 1.23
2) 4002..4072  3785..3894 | 1.46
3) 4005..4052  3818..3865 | 1.58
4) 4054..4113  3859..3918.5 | 1.21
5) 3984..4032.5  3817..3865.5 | 1.54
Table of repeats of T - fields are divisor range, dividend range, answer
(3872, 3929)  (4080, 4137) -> 1.33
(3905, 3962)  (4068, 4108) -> 1.39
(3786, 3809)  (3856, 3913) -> 1.39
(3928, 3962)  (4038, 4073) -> 1.51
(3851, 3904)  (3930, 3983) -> 0.86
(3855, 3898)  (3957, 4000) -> 0.97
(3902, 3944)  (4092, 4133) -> 1.39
